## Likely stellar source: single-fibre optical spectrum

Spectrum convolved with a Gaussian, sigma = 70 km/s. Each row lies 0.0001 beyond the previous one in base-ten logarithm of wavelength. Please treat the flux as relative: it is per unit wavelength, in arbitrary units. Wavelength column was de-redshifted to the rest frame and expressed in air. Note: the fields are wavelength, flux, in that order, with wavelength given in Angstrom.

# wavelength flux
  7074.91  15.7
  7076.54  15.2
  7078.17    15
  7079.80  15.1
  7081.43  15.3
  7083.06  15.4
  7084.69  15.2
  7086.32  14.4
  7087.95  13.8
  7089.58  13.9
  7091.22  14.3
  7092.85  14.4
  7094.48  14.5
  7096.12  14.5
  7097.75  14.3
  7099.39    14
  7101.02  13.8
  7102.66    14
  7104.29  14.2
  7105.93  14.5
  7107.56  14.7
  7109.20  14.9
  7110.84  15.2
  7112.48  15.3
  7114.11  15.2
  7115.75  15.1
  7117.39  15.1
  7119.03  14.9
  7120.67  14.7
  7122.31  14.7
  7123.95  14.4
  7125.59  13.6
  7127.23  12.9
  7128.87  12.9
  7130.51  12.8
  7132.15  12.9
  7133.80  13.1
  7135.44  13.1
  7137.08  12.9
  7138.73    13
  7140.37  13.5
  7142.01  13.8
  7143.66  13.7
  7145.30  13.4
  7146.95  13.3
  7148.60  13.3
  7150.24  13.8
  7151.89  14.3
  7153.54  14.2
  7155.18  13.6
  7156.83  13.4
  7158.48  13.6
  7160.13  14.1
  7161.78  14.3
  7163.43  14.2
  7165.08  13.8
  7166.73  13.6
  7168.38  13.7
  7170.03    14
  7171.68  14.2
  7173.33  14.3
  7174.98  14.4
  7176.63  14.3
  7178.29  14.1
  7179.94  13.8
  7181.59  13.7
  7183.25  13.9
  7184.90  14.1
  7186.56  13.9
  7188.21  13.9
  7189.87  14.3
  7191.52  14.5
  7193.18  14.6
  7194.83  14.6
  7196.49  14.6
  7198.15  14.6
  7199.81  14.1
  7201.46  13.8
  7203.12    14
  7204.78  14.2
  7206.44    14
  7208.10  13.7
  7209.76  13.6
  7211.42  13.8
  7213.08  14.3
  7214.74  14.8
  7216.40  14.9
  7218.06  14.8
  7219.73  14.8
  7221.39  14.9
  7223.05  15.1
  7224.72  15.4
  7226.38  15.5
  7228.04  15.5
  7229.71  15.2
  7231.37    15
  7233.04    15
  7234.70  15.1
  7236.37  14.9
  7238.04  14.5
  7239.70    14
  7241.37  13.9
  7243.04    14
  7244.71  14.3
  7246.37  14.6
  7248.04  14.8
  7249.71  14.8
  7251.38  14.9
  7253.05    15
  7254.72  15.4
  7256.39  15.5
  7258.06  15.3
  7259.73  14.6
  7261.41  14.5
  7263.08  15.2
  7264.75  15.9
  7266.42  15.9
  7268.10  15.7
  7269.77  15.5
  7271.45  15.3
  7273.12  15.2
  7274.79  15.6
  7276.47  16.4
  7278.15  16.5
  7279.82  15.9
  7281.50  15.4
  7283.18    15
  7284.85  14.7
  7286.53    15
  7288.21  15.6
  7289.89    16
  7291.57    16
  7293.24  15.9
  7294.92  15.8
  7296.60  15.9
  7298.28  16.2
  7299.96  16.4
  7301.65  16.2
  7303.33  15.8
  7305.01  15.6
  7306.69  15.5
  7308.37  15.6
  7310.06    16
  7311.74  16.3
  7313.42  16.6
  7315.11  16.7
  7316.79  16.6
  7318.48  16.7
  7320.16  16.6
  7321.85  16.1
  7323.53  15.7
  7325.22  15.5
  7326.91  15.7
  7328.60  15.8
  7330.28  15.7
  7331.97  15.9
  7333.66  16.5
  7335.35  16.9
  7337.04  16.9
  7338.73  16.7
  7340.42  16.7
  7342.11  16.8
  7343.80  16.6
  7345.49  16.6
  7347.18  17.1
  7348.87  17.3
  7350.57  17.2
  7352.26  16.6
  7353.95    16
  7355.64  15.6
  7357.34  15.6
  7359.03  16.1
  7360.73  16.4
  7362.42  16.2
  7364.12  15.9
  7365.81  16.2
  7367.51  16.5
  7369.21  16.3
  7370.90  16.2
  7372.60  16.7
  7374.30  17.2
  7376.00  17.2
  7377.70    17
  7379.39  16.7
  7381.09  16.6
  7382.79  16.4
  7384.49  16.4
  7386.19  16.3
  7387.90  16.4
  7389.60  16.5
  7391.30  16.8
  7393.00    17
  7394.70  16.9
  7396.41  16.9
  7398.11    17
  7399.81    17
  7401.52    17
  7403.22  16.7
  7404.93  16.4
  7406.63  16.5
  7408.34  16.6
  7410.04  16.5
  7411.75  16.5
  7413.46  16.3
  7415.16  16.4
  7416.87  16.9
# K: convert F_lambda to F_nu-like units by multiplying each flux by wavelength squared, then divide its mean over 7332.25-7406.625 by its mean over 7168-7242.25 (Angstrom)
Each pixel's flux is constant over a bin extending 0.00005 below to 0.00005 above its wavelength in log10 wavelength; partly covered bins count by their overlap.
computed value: 1.2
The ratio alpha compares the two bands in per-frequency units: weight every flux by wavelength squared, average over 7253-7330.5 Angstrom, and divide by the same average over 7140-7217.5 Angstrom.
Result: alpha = 1.2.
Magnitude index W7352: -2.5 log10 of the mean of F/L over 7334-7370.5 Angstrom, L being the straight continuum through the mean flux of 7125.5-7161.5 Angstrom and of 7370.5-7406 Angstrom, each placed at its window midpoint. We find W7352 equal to -0.016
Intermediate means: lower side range 13.4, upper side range 16.7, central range 16.5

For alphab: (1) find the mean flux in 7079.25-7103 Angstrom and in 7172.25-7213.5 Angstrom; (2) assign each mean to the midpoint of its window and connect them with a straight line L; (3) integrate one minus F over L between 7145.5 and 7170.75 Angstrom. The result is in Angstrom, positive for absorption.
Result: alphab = 0.8 Angstrom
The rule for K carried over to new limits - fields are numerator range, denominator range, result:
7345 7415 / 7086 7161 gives 1.27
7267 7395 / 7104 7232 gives 1.20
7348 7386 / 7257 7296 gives 1.09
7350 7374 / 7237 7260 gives 1.14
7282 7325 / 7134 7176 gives 1.21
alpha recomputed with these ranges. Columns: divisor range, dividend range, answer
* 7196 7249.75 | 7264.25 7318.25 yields 1.11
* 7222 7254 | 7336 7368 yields 1.15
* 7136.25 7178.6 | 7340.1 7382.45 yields 1.27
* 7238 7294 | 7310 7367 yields 1.10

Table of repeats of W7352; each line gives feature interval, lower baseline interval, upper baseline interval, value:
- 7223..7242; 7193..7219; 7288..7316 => -0.01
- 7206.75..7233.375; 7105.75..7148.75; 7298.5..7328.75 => 0.02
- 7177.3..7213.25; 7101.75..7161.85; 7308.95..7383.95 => 0.04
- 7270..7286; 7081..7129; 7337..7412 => 0.02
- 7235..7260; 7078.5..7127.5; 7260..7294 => 0.05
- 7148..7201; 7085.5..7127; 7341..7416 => 0.07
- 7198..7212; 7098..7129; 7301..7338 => 0.09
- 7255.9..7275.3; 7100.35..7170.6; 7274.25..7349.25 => 0.01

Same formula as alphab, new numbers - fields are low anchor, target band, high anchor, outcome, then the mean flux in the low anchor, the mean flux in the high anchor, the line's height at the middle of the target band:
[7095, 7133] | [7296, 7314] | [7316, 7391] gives 0.0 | 14.3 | 16.4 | 16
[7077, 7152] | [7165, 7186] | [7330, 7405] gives 1.1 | 14.2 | 16.6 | 14.7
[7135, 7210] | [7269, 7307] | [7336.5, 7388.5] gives -0.5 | 13.9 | 16.5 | 15.5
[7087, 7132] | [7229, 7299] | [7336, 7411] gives 1.8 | 14.3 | 16.6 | 15.6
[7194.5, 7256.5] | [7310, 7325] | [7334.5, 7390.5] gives -0.4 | 14.6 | 16.5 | 15.9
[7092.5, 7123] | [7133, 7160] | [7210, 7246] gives 2.1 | 14.6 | 14.7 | 14.7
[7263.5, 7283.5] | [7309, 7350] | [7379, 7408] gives -0.7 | 15.7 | 16.7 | 16.2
